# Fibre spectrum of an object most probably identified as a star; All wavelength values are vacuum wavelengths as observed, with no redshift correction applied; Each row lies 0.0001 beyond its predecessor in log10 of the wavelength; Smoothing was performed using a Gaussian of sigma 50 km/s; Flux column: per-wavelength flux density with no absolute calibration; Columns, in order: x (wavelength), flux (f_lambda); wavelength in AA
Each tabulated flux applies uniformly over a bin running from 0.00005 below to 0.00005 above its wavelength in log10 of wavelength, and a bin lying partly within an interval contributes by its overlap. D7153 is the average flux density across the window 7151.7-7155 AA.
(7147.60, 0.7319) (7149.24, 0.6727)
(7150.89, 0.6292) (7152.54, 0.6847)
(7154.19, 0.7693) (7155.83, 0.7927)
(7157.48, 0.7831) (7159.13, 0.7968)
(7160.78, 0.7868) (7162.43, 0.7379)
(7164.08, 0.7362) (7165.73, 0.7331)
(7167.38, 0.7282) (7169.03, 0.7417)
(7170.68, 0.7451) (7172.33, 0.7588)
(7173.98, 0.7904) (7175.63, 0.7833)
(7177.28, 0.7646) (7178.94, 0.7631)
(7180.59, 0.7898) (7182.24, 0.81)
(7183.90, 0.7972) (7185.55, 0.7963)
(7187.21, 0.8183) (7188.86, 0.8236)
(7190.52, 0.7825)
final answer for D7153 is 0.725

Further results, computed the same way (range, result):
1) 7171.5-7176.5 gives 0.779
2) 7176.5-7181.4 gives 0.772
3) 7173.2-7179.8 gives 0.775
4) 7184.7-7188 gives 0.807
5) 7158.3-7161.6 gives 0.791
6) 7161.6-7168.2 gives 0.734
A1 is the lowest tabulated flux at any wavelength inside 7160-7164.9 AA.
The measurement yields 0.7362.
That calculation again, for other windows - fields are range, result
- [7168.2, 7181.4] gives 0.7417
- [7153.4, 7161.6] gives 0.7693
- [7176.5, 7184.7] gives 0.7631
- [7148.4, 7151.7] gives 0.6292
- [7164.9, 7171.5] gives 0.7282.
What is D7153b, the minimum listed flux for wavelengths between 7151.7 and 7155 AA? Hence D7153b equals 0.6847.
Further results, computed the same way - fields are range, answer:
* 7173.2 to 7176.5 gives 0.7833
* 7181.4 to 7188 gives 0.7963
